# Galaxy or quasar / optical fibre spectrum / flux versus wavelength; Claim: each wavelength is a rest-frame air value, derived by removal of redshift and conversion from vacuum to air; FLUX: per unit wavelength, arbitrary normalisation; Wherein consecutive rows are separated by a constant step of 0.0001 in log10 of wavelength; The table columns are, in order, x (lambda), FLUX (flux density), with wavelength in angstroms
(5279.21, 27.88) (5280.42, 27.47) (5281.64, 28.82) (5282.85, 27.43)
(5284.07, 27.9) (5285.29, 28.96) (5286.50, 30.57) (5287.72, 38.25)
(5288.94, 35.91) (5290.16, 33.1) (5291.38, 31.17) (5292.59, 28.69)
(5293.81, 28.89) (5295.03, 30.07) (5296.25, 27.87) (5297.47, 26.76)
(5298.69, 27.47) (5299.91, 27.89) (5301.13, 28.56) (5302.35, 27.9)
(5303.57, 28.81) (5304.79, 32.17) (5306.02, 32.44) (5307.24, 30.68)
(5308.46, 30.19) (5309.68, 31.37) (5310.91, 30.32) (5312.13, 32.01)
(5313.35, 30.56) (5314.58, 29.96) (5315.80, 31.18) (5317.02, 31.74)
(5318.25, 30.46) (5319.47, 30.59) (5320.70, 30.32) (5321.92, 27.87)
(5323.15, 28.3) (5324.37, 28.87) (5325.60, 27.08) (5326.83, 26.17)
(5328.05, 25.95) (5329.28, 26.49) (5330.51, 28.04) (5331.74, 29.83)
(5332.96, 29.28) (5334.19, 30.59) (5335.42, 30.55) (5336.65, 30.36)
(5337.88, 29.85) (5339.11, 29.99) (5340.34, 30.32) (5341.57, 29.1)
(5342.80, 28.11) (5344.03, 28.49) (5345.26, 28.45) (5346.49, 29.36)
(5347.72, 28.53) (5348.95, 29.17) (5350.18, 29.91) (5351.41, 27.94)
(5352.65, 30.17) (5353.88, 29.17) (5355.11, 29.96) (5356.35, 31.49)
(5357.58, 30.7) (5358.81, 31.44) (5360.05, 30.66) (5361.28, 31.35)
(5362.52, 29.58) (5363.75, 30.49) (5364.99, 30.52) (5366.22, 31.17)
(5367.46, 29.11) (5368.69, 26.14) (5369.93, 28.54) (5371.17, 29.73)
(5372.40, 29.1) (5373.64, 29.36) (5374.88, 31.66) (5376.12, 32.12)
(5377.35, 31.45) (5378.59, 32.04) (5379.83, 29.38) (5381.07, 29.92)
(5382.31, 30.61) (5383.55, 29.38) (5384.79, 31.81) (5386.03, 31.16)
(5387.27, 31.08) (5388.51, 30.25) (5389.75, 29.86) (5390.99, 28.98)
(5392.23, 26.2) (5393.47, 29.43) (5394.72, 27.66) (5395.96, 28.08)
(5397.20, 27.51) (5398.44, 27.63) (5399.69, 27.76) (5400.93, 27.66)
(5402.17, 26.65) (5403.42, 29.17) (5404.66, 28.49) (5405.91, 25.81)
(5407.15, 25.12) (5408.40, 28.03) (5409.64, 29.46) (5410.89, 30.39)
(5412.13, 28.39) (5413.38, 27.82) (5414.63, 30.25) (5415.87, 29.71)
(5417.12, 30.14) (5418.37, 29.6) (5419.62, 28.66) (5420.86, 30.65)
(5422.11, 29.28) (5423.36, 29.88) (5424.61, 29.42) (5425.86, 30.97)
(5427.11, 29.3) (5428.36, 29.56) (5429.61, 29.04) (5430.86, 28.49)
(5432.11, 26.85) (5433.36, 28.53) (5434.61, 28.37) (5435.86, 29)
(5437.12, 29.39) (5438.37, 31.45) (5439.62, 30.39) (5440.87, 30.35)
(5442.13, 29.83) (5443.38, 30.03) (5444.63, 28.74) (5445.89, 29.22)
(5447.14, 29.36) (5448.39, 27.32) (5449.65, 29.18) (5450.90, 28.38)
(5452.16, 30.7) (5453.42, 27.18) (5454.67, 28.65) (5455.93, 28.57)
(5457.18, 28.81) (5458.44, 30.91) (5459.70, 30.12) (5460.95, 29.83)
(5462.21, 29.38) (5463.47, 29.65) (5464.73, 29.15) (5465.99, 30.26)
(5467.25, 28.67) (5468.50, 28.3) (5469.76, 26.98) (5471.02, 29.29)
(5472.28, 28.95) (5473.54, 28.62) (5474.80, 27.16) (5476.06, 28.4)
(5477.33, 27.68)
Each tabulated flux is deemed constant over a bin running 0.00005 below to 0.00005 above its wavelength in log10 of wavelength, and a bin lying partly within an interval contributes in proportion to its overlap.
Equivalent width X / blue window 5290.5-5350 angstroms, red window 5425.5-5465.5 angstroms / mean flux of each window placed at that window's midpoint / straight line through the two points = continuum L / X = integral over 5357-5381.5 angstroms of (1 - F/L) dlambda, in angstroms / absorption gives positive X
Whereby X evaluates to -0.7 angstroms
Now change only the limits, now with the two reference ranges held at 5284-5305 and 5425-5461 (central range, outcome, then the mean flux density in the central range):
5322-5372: 0.88 angstroms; 29.3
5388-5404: 0.71 angstroms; 28.2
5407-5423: 0.13 angstroms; 29.2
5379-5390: -0.32 angstroms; 30.4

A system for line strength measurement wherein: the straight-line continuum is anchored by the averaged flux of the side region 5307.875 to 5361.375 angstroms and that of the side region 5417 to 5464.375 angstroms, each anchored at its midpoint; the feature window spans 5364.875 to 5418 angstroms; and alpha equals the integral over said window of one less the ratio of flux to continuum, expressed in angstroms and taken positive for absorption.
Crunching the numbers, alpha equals 0.5 angstroms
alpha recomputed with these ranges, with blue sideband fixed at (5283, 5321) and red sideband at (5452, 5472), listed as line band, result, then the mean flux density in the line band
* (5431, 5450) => 0.07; 29.2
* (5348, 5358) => 0.07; 29.8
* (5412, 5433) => 0.09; 29.3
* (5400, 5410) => 0.70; 27.5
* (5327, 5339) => 0.48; 28.9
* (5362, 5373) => 0.18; 29.4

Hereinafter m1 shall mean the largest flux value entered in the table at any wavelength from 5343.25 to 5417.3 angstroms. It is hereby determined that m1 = 32.12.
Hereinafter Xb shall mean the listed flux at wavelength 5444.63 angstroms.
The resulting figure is 28.74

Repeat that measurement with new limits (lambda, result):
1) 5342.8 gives 28.11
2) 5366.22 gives 31.17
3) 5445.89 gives 29.22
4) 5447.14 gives 29.36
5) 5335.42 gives 30.55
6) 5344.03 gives 28.49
